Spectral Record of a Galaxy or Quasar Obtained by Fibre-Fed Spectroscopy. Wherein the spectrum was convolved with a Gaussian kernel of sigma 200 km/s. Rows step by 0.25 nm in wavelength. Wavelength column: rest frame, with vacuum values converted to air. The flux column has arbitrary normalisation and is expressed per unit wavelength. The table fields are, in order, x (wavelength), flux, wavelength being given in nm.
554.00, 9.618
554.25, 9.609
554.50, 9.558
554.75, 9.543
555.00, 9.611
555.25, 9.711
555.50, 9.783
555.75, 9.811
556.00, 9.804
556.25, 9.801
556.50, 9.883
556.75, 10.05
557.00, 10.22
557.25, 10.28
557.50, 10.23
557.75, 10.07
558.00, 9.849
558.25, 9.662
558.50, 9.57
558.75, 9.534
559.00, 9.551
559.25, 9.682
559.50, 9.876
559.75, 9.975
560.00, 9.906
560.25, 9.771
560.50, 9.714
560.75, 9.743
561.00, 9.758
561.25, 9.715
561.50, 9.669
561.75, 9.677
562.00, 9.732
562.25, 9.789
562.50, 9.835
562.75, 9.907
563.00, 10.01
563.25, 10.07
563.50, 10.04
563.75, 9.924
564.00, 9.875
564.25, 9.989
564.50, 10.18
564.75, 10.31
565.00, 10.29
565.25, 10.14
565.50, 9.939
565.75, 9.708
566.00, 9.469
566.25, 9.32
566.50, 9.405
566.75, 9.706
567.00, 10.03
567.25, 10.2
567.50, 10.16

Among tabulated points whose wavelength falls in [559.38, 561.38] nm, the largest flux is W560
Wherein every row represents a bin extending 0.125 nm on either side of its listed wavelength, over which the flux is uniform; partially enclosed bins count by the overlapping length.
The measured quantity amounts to 9.975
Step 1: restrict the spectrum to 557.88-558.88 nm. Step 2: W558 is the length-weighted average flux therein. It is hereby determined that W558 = 9.65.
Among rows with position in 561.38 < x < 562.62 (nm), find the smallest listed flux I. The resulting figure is 9.669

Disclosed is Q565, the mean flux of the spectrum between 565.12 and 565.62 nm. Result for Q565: 10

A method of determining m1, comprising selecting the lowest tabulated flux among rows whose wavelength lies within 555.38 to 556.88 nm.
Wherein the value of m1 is 9.783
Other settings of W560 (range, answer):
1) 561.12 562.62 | 9.835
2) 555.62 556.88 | 10.05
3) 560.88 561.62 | 9.758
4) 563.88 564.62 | 10.18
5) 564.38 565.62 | 10.31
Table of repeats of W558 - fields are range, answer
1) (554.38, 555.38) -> 9.61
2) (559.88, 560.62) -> 9.8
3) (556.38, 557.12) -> 10.1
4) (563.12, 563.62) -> 10.1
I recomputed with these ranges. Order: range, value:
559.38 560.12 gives 9.876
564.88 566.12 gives 9.469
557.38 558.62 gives 9.57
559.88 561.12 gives 9.714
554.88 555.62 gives 9.611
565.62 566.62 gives 9.32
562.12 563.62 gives 9.789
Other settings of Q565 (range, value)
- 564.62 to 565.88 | 10.1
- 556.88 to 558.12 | 10.1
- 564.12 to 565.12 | 10.2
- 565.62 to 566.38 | 9.5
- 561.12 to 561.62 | 9.69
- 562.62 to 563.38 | 9.99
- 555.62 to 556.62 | 9.82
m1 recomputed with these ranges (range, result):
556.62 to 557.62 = 10.05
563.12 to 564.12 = 9.875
